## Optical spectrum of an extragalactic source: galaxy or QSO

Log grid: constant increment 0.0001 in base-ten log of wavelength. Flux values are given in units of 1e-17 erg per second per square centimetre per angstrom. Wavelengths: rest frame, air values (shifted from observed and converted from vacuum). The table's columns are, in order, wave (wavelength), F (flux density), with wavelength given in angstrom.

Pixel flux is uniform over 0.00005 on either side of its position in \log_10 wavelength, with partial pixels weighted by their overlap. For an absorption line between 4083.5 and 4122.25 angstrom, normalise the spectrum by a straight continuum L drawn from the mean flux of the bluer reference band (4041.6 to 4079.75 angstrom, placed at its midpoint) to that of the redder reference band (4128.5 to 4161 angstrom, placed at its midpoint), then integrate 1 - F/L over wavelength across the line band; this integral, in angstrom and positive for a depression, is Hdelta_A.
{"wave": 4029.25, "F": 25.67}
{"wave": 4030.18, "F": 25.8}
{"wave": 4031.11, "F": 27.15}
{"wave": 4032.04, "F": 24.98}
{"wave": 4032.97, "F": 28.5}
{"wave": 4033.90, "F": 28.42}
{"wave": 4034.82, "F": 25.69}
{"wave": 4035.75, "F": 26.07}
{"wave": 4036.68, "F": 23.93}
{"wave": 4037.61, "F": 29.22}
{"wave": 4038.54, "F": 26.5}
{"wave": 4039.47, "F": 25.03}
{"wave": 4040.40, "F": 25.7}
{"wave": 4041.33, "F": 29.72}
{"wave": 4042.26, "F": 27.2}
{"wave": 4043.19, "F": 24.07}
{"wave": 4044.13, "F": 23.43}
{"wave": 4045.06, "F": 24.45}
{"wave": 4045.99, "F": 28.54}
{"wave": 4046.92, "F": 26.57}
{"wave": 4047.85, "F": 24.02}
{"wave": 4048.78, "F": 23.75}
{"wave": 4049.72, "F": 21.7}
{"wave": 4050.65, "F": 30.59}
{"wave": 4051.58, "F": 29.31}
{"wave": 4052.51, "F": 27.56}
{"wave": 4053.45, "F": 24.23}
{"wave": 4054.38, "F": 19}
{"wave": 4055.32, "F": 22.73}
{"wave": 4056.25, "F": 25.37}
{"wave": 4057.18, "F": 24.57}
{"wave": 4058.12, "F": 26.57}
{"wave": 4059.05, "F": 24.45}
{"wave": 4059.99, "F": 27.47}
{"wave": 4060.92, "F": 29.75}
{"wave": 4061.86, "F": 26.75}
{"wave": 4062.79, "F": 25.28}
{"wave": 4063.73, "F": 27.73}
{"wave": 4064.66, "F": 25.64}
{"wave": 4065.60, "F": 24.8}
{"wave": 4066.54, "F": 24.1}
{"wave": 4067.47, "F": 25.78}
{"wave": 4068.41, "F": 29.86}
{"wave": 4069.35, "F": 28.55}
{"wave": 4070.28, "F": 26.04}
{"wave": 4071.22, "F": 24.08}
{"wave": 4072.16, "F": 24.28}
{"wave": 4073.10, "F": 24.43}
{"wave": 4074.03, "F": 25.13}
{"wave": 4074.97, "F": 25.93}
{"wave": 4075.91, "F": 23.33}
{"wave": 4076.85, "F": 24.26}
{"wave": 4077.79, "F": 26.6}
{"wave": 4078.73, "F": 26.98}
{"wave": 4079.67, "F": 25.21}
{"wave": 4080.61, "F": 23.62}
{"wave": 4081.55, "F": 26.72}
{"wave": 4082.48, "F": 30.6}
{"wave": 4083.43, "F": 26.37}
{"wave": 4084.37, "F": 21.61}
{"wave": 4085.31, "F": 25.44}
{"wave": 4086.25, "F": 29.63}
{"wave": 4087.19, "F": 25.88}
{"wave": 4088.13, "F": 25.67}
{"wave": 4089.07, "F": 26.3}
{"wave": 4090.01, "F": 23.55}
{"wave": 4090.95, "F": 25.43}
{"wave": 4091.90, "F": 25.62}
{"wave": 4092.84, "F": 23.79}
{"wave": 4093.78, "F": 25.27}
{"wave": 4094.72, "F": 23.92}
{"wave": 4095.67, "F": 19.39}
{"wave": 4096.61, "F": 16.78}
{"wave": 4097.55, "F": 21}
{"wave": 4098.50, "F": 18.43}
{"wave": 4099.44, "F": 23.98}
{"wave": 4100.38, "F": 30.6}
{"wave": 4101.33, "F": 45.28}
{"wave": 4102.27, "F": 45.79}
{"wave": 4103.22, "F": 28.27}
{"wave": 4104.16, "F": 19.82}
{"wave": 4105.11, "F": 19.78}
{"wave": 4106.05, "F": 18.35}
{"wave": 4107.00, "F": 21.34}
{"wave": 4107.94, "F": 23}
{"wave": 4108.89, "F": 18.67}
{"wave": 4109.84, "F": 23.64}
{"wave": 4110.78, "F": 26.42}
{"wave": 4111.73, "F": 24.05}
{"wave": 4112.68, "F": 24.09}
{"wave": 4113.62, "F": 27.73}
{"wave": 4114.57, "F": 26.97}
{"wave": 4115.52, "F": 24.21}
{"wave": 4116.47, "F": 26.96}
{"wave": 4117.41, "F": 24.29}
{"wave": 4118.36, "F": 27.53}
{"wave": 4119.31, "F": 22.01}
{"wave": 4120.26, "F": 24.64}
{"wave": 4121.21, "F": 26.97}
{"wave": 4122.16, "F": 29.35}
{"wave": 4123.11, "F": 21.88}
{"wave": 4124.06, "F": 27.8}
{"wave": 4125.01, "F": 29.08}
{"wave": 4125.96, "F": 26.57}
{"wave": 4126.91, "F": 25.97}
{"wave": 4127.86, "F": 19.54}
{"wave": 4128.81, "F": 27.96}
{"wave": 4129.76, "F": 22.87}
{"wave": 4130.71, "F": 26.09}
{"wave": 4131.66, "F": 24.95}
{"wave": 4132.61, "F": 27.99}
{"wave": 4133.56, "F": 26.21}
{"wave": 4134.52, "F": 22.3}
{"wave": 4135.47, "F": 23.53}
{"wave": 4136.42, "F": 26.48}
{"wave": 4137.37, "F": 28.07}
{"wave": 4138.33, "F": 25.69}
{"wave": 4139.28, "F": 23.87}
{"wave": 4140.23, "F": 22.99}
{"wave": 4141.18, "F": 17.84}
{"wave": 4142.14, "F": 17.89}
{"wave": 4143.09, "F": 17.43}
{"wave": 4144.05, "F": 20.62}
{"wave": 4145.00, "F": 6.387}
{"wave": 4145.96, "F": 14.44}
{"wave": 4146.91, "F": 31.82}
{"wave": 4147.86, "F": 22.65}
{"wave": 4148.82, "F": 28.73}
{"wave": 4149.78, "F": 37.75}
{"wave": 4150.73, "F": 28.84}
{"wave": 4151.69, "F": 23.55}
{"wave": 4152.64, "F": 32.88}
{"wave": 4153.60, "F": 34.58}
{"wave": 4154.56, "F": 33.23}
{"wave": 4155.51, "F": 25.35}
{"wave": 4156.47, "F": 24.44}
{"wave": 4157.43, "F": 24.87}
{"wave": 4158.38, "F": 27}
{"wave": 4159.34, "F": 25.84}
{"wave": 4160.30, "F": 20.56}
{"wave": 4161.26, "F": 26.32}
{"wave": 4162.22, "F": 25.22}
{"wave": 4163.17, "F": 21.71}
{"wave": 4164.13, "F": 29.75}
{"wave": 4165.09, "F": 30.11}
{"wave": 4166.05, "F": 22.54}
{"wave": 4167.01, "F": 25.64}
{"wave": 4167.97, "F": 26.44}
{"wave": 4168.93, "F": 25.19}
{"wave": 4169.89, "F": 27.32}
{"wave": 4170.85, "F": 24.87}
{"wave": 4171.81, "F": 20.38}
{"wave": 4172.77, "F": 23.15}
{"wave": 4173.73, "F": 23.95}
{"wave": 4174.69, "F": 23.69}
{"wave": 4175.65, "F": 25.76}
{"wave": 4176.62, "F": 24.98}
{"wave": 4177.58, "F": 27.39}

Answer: 0.18 angstrom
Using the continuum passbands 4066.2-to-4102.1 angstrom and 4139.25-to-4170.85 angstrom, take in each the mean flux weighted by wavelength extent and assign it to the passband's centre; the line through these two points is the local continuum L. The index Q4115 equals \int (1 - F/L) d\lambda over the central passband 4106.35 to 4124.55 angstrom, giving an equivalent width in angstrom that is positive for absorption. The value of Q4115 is 0.4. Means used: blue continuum 25.7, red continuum 25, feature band 24.8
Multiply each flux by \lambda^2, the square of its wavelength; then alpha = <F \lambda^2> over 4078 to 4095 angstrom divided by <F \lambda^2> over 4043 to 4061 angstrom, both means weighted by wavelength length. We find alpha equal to 1.0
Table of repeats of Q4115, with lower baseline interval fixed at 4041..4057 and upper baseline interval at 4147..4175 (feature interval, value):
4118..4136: 0.5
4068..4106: 0.0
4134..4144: 1.4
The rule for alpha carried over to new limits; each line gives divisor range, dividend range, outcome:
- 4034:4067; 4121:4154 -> 1.01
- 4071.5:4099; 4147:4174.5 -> 1.12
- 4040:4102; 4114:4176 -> 1.01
